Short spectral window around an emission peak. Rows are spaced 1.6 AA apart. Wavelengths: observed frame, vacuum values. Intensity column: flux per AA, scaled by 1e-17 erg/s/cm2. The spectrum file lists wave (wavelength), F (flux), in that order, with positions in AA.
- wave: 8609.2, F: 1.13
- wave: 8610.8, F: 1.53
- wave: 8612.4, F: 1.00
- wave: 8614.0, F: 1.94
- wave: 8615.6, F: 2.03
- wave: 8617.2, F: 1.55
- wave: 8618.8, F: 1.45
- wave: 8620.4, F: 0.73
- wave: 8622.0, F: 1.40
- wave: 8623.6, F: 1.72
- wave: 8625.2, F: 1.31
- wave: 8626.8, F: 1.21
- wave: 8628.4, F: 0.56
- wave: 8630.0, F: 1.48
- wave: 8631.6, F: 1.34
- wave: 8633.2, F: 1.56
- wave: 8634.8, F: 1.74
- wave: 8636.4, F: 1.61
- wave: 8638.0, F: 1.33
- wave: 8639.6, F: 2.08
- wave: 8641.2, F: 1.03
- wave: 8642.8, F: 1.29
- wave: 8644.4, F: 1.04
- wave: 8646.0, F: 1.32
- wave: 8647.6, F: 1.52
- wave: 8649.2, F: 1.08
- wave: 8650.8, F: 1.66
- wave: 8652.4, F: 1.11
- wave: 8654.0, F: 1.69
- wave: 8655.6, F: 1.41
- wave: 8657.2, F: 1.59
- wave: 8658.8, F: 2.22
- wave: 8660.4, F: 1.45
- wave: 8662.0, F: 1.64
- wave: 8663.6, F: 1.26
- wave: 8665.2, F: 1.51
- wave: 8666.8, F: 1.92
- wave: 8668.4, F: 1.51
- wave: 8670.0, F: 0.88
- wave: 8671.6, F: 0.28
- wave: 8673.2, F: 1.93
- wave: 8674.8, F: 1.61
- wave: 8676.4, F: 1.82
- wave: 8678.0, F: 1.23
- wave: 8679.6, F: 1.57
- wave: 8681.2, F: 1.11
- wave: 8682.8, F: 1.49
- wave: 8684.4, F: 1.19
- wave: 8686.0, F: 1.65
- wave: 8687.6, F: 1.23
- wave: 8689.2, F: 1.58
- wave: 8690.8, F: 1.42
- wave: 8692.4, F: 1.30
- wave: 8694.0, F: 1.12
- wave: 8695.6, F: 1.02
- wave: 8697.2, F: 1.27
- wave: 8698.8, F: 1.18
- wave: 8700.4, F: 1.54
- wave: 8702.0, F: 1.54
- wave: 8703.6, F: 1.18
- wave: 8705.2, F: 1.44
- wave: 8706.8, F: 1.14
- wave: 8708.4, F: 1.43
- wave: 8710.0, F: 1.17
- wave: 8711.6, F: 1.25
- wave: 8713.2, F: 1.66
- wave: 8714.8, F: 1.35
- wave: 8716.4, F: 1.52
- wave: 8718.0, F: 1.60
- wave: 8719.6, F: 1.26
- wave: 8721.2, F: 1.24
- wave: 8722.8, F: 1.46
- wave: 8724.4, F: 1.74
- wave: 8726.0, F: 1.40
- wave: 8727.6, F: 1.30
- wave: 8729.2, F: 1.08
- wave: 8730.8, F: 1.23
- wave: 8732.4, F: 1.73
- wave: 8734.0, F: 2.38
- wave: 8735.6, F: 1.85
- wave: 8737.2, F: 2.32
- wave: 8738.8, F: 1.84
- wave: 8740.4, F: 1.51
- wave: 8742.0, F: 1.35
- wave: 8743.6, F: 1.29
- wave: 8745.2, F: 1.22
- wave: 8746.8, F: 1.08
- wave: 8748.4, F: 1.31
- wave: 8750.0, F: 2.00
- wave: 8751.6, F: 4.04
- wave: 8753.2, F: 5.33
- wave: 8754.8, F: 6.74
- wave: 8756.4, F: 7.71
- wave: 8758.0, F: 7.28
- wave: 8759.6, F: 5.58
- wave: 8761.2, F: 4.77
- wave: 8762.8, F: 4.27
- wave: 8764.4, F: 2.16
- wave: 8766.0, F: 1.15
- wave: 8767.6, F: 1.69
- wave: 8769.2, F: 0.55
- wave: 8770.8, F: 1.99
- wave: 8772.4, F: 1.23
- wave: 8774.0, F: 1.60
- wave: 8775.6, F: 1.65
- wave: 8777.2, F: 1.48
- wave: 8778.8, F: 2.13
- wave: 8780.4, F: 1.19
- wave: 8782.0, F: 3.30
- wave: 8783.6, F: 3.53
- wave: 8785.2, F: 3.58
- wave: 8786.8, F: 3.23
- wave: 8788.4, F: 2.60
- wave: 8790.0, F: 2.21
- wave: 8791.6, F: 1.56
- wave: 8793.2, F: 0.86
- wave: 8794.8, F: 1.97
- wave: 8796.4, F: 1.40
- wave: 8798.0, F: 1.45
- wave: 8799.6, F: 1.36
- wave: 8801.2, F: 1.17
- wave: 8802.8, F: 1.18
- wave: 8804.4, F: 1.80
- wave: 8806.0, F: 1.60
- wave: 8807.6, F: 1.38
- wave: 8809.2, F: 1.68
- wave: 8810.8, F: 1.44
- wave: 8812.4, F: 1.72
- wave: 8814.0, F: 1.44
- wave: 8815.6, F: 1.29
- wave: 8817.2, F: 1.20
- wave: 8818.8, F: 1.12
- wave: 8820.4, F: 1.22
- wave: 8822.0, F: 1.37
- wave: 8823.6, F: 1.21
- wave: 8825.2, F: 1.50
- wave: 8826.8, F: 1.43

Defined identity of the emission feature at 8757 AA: H-alpha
